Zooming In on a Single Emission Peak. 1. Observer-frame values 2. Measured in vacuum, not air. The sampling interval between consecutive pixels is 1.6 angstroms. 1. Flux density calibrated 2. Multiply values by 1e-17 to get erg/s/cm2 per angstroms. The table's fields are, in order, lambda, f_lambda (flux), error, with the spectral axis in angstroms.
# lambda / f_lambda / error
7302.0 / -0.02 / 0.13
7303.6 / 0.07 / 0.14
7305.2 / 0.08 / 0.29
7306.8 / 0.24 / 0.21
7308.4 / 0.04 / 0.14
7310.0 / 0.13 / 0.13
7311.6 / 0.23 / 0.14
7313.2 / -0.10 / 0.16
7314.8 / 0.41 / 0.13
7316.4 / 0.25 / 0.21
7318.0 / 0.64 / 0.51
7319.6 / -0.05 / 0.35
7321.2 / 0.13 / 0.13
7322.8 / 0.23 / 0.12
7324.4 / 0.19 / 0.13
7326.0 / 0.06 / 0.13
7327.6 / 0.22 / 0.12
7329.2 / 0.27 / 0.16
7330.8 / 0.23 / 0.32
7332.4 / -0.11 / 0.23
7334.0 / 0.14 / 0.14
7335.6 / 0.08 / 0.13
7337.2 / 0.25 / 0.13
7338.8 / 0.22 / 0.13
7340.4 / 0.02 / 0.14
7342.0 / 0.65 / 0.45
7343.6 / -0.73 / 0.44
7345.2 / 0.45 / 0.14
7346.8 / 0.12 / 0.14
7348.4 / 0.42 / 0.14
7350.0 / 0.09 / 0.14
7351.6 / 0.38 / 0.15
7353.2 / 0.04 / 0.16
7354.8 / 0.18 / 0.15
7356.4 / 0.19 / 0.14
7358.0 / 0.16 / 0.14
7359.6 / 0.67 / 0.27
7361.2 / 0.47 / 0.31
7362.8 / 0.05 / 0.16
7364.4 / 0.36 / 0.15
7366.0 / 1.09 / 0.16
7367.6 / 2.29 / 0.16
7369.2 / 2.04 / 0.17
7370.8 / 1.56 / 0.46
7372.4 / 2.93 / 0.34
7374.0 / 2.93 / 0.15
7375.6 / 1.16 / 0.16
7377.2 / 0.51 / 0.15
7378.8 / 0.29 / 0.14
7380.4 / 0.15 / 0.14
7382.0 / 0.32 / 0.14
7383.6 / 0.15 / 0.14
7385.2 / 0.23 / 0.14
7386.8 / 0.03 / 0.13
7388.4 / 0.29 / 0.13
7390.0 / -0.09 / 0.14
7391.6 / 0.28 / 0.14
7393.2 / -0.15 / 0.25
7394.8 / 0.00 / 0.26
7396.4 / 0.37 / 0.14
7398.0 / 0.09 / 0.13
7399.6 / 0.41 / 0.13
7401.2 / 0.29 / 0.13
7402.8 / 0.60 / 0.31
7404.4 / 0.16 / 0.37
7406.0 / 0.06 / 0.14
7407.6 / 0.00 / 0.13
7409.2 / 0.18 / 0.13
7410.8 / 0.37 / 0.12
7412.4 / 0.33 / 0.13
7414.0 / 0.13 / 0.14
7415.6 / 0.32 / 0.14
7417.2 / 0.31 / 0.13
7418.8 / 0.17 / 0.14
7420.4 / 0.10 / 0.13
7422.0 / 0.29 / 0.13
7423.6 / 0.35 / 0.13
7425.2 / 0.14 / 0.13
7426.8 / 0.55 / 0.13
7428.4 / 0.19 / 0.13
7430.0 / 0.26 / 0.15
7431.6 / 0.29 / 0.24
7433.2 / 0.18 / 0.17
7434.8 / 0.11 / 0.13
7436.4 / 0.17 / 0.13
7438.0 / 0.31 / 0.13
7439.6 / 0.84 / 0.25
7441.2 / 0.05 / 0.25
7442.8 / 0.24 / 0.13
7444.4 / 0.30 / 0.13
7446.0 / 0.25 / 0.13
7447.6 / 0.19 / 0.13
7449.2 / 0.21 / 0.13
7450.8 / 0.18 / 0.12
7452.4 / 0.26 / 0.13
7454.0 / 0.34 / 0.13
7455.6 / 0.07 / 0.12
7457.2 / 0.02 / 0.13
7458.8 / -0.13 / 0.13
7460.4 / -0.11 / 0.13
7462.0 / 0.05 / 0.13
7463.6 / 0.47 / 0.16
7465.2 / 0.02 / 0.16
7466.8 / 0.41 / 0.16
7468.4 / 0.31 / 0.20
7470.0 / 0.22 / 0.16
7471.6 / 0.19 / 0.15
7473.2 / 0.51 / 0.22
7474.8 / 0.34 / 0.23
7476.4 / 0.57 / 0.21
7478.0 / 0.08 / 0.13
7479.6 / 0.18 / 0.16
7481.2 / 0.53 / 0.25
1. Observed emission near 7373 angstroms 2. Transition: [O II] 3727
